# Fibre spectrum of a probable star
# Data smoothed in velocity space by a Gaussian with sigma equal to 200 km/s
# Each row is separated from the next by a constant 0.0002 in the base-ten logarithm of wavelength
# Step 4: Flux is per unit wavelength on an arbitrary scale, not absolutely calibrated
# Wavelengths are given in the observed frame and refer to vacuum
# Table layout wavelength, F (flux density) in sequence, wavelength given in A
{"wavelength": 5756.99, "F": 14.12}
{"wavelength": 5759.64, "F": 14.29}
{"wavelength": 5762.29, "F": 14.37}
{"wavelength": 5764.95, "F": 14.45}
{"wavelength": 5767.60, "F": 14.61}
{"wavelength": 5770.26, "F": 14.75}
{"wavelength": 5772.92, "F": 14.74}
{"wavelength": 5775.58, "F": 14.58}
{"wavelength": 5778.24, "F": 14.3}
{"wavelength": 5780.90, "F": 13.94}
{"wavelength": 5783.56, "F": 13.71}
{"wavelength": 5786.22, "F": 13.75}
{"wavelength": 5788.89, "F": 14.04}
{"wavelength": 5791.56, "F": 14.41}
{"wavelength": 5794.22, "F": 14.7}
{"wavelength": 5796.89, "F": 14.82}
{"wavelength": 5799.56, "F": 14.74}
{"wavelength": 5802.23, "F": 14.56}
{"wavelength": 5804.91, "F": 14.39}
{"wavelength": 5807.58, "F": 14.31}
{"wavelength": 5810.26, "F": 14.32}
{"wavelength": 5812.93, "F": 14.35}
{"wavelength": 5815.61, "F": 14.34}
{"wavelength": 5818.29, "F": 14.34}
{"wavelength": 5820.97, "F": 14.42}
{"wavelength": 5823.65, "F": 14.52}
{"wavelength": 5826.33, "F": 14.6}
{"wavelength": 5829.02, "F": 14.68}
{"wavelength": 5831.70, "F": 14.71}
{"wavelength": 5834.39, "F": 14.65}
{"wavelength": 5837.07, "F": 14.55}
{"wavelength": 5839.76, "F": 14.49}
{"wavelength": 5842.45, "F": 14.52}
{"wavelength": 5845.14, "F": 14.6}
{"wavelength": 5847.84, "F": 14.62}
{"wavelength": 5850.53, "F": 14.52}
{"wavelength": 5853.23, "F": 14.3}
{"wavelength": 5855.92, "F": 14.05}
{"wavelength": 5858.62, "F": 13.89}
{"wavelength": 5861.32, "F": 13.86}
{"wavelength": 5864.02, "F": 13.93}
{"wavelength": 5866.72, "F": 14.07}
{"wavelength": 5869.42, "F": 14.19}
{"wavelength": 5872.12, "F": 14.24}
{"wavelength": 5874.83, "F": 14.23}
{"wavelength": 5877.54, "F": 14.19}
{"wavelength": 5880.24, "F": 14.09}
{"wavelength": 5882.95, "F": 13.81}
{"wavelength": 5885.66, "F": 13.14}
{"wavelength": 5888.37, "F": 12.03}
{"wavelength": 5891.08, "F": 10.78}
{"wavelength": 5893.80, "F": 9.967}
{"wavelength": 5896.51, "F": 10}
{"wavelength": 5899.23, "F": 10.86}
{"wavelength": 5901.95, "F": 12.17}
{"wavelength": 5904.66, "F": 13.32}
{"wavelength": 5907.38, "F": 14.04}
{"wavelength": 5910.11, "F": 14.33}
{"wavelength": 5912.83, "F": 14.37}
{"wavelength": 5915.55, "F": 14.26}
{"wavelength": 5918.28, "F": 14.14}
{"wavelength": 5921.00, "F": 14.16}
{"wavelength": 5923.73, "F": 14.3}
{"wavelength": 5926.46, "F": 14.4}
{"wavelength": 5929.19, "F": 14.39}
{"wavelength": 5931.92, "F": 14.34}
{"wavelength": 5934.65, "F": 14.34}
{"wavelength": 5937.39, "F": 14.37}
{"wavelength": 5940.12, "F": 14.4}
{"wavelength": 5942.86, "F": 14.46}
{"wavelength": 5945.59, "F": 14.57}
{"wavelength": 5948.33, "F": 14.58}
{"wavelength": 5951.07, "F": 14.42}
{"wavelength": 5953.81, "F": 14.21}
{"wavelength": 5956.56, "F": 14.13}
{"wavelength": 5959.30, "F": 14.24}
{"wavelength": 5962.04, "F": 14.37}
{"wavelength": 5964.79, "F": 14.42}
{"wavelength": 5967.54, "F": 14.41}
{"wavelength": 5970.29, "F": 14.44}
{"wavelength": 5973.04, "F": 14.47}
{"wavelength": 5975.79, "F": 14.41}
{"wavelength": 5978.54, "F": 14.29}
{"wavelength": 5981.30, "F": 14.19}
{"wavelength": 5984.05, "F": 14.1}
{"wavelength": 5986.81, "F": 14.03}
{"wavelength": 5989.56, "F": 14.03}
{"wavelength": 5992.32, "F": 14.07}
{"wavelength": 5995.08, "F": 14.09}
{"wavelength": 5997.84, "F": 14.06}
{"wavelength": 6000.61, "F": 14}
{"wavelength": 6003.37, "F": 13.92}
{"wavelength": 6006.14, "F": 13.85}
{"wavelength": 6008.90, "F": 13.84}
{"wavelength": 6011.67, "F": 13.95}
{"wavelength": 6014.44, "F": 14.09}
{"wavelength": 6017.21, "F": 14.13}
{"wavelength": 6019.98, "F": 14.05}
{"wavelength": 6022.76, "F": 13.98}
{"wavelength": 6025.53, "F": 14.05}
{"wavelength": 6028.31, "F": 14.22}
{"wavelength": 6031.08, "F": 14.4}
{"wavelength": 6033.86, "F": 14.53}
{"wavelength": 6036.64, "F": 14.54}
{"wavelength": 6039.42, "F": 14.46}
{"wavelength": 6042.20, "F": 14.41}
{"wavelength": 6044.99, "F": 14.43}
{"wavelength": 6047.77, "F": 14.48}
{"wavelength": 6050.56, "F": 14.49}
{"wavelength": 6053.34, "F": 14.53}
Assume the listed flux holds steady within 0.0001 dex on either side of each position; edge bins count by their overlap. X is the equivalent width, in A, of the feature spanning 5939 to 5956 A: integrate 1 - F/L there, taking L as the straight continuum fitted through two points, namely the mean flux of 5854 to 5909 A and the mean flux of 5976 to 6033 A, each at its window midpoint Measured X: -1.0 A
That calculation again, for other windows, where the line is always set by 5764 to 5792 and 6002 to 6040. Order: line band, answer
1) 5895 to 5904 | 1.9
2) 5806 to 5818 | -0.1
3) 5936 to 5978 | -0.6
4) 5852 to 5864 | 0.2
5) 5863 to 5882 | 0.1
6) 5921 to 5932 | -0.1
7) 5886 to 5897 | 2.5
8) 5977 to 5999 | 0.1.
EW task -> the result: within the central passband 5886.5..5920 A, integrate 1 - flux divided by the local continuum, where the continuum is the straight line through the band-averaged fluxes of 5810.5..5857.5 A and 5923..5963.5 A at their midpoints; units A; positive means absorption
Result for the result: 4.3 A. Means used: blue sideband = 14.5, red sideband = 14.4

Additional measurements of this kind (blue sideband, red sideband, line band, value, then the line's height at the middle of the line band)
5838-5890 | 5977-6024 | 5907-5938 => -0.6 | 14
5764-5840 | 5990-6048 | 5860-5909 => 4.8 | 14.3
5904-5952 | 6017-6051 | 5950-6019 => 0.7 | 14.3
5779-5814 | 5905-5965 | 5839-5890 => 1.1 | 14.3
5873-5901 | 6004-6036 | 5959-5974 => -1.1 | 13.4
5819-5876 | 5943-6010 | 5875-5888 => 0.6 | 14.3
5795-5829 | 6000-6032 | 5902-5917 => 0.4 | 14.3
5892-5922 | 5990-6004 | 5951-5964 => -0.7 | 13.5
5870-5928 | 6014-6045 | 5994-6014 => 0.1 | 14.1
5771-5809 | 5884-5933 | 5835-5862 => -1.3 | 13.7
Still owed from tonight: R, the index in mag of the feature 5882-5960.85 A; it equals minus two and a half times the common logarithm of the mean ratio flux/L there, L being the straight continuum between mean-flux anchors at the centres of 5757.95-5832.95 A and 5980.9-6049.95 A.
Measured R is 0.06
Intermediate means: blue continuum 14.4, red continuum 14.2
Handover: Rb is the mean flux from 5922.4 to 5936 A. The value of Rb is 14.4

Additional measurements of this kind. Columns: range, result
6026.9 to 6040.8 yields 14.4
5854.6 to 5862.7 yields 13.9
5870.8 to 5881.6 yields 14.2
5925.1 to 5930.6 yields 14.4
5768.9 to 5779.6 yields 14.6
